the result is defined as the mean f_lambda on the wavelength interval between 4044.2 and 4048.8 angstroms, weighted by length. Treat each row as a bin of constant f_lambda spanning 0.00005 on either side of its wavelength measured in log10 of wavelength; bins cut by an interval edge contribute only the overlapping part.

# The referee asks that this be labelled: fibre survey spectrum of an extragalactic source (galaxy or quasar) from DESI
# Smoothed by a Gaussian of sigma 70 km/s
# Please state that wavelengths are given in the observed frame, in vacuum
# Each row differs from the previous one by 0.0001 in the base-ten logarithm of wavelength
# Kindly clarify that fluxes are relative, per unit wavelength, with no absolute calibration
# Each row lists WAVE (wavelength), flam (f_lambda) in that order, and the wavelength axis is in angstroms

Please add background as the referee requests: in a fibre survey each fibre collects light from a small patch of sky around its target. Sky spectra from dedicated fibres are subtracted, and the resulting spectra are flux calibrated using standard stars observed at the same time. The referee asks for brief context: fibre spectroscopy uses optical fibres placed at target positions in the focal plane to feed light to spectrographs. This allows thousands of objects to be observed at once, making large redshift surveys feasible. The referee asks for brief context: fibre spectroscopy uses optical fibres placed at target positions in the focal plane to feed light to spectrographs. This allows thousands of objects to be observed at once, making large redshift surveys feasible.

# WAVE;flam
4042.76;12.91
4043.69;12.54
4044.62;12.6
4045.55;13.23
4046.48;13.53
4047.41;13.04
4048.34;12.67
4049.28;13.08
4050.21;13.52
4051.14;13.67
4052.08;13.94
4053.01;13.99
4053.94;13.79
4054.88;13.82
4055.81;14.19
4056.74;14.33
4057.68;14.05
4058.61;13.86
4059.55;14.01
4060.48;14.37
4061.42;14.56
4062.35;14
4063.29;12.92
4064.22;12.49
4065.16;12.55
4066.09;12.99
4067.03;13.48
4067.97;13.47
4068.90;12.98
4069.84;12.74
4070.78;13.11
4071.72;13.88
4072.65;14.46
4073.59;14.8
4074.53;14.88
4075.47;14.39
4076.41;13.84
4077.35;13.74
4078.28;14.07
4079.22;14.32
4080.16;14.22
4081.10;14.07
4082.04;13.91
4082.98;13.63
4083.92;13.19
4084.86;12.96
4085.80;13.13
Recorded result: 13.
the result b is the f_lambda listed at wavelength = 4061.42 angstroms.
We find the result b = 14.56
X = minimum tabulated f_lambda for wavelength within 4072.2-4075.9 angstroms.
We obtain 14.39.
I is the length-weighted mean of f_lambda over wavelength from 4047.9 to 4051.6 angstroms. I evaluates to 13.2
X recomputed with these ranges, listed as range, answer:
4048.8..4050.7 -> 13.08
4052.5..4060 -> 13.79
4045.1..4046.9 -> 13.23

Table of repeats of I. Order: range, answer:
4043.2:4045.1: 12.6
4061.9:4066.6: 13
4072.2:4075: 14.7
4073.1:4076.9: 14.4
